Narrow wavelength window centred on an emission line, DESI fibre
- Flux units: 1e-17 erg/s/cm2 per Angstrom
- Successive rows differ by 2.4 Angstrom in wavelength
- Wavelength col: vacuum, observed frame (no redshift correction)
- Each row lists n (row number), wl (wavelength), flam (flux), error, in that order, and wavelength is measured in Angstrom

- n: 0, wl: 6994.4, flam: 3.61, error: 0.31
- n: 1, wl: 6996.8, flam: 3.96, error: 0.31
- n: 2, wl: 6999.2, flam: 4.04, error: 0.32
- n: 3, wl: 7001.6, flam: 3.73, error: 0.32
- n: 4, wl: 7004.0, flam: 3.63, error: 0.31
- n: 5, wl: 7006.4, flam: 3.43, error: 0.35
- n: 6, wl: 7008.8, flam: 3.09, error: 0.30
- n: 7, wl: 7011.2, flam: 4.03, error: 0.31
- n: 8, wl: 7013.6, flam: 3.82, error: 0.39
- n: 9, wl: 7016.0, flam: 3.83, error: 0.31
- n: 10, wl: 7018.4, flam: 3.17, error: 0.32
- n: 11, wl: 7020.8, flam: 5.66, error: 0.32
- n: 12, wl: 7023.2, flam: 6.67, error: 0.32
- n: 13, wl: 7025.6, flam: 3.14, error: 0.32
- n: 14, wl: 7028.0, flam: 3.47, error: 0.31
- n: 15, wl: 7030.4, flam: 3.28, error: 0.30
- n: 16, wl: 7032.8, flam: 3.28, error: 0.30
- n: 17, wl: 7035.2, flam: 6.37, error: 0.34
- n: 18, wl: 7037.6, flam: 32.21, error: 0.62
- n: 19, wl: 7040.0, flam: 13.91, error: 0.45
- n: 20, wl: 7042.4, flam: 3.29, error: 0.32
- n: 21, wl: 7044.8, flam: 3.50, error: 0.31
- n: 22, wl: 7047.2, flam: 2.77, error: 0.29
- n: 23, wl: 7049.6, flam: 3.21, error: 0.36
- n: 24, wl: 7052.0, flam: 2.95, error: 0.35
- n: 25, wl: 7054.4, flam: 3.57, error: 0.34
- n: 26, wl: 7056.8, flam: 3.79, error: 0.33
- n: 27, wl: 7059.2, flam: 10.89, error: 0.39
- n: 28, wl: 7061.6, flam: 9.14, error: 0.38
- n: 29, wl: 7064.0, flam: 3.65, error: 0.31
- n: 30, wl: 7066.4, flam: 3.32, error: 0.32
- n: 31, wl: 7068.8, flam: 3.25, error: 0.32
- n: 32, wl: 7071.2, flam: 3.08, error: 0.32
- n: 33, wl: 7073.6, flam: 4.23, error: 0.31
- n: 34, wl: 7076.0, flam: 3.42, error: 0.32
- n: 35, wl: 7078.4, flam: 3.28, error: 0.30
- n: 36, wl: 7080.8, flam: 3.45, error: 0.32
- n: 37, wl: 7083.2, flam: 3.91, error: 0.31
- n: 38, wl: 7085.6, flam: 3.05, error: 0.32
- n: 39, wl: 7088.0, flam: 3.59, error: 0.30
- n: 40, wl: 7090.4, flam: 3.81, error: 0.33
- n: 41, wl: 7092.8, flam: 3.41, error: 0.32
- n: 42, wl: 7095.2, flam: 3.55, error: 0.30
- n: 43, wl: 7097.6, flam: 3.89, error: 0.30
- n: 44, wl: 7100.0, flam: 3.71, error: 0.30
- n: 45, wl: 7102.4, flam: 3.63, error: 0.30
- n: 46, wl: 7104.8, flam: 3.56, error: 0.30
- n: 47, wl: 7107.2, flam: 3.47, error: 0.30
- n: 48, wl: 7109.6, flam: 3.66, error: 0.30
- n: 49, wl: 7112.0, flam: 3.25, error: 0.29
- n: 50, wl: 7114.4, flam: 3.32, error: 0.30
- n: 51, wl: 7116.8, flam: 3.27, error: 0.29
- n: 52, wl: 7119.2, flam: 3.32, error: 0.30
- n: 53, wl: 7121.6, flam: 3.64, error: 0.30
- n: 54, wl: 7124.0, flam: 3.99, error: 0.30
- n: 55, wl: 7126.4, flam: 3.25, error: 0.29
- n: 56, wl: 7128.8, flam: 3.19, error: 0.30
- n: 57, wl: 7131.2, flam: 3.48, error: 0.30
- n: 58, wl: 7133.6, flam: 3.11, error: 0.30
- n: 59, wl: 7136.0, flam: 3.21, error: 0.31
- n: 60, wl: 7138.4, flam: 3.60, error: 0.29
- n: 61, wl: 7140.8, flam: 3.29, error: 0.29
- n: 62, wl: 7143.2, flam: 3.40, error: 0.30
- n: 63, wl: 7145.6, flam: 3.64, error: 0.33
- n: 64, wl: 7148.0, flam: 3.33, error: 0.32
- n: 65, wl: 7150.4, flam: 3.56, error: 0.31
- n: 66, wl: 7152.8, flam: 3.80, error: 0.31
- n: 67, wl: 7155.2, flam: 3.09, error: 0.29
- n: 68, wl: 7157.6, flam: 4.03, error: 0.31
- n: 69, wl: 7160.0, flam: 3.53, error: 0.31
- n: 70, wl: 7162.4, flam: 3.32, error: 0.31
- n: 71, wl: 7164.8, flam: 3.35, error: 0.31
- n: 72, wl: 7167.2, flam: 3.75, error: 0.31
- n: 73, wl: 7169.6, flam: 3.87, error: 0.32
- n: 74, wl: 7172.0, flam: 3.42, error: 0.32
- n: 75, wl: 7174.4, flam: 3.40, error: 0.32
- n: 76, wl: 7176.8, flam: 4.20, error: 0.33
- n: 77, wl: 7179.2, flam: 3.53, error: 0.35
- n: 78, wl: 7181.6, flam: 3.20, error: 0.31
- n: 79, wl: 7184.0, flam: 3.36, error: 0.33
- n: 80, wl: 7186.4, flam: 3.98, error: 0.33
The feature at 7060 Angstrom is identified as [N II]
